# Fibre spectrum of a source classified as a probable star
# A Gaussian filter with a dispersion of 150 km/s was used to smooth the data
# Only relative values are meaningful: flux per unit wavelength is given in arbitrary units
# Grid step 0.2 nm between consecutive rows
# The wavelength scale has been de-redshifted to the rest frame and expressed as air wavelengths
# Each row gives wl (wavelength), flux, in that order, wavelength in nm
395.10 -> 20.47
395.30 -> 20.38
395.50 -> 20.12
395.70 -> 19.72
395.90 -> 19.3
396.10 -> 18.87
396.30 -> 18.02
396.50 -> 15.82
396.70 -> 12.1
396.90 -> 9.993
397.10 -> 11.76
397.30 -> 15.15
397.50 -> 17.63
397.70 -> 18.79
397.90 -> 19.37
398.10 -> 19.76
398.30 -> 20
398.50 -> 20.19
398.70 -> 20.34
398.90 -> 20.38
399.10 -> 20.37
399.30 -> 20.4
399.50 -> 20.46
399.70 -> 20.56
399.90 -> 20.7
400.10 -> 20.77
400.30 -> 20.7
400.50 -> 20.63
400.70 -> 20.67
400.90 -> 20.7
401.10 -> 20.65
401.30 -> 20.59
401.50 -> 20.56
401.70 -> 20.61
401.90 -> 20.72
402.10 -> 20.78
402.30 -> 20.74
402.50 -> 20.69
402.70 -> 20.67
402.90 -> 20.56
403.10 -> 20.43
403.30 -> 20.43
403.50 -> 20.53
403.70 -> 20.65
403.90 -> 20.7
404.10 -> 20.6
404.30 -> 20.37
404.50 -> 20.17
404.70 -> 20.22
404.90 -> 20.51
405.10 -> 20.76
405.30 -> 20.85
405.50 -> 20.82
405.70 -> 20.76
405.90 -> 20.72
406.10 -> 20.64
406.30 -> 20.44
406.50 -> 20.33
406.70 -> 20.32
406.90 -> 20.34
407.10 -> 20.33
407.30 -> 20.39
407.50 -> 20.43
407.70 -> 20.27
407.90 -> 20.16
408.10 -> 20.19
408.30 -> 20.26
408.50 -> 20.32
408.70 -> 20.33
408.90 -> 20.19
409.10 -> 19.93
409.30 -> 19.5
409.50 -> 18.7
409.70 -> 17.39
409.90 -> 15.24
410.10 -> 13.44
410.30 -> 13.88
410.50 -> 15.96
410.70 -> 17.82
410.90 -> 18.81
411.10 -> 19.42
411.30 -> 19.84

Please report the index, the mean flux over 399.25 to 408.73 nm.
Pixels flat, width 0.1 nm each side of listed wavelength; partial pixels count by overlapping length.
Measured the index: 20.5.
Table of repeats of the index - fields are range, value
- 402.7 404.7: 20.5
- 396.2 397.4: 13.8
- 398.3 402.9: 20.6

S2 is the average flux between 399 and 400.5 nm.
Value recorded 20.6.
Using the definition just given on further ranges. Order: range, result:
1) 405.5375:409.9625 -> 19.9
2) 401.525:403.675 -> 20.6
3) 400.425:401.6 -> 20.6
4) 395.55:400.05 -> 18.2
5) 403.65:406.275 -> 20.6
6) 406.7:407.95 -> 20.3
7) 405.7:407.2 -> 20.5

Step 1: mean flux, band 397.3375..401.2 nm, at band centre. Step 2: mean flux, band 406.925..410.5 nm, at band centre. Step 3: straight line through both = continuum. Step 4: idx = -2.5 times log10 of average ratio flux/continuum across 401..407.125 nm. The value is -0.06 mag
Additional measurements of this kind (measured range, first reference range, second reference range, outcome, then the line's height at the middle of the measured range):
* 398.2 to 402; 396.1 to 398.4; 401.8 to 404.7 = -0.12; 18.3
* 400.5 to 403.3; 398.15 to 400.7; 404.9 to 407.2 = -0.01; 20.5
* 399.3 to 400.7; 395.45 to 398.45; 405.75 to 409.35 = -0.15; 18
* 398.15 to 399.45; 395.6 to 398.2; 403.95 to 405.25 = -0.15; 17.6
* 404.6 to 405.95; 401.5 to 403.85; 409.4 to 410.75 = -0.09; 19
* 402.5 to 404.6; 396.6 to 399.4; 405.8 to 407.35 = -0.06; 19.4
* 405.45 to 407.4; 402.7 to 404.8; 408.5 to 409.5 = -0.02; 20.2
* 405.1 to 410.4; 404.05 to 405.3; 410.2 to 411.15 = -0.04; 18.7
